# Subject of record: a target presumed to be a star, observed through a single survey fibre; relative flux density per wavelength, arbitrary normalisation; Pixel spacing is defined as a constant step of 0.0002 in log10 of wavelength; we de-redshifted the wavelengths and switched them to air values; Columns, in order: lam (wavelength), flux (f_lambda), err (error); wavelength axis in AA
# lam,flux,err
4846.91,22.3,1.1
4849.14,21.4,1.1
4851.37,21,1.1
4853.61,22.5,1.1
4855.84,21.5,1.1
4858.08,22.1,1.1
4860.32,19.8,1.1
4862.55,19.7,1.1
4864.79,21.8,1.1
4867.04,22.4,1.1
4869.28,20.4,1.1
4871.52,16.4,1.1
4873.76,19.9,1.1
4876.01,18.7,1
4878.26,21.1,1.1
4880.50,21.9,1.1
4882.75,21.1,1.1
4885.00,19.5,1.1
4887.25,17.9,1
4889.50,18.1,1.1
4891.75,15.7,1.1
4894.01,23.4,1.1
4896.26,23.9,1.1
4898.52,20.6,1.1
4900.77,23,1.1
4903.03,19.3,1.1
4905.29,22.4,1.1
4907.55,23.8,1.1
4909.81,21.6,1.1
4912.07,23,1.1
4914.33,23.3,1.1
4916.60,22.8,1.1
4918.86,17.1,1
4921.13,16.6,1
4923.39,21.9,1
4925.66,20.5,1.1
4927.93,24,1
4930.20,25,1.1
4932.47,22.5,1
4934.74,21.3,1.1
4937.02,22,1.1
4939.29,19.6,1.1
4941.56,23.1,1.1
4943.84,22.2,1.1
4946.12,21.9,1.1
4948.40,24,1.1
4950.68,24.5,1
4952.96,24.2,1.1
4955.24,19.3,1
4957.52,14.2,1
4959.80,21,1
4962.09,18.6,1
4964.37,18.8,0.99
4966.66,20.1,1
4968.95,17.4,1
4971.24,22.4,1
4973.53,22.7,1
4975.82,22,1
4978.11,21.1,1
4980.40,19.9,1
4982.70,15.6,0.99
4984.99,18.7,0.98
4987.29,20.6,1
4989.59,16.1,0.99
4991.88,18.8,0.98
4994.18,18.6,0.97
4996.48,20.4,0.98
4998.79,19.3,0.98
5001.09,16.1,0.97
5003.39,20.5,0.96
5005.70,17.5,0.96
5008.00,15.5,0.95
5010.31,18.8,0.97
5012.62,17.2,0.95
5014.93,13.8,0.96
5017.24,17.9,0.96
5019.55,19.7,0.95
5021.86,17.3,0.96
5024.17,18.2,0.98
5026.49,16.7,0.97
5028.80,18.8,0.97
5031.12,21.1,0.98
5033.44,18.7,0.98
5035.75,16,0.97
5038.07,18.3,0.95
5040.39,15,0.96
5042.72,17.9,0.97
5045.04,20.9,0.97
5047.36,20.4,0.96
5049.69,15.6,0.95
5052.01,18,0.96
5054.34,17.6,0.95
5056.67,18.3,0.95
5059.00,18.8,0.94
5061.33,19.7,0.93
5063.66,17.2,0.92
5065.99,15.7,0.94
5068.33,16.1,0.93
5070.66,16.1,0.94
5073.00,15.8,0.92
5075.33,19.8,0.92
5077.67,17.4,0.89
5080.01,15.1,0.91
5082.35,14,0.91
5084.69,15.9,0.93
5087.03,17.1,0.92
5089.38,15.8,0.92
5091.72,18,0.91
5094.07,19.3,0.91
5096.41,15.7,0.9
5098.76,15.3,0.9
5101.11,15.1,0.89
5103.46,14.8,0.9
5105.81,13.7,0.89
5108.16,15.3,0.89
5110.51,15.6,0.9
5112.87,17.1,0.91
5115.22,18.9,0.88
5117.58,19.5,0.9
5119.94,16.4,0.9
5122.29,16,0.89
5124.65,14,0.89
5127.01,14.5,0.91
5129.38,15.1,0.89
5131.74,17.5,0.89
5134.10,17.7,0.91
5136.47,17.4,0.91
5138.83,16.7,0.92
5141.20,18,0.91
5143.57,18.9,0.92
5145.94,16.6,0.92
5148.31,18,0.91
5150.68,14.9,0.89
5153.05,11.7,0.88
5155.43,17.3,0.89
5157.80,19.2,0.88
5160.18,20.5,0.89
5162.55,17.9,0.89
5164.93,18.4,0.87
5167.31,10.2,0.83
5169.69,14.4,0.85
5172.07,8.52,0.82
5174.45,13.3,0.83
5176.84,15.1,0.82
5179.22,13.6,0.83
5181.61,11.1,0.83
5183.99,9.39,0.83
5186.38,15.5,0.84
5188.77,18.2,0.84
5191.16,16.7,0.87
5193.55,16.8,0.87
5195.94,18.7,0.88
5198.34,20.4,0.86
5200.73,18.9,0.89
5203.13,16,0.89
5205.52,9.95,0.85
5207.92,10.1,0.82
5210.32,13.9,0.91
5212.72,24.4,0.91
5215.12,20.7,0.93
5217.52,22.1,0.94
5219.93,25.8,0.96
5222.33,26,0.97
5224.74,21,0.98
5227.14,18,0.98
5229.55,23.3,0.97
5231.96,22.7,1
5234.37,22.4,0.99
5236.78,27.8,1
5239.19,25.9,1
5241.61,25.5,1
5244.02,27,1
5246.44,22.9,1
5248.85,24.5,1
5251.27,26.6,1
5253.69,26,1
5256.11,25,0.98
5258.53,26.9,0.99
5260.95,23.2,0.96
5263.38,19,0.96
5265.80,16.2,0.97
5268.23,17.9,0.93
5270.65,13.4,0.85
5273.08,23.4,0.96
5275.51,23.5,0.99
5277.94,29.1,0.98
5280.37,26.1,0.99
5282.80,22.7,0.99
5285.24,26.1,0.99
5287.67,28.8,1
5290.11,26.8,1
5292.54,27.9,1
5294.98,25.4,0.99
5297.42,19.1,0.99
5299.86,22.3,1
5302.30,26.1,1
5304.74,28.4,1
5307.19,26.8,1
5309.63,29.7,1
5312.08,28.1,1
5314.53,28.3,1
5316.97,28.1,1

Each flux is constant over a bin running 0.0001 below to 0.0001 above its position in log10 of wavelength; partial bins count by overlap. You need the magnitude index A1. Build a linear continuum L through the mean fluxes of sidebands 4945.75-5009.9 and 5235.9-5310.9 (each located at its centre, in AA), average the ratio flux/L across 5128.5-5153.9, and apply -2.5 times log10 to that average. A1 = 0.32 mag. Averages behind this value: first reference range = 19.6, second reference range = 24.5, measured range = 16.7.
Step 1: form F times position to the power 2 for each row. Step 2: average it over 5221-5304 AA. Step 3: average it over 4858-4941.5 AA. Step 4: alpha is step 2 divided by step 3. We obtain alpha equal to 1.31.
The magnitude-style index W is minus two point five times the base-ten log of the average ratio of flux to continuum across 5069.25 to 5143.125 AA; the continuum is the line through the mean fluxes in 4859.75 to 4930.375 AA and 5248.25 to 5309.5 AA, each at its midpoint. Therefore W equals 0.35 mag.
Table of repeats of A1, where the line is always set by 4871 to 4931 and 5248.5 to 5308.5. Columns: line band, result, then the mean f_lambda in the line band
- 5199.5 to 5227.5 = 0.23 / 18.9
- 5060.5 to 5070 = 0.29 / 17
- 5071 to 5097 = 0.32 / 16.7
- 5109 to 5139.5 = 0.34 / 16.6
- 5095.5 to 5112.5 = 0.43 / 15.2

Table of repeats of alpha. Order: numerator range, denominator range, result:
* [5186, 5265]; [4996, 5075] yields 1.29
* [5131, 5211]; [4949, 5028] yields 0.89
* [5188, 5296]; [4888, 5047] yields 1.24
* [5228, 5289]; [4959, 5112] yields 1.46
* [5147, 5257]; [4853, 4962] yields 1.01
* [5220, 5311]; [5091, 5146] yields 1.55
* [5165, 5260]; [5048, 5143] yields 1.22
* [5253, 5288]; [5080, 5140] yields 1.51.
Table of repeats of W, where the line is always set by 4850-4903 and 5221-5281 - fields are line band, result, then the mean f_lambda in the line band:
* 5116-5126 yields 0.33 mag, 16.5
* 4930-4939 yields -0.06 mag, 22.2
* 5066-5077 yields 0.29 mag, 16.8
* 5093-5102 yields 0.33 mag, 16.4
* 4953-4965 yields 0.12 mag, 18.9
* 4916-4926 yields 0.07 mag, 19.6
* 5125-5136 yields 0.36 mag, 16.1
